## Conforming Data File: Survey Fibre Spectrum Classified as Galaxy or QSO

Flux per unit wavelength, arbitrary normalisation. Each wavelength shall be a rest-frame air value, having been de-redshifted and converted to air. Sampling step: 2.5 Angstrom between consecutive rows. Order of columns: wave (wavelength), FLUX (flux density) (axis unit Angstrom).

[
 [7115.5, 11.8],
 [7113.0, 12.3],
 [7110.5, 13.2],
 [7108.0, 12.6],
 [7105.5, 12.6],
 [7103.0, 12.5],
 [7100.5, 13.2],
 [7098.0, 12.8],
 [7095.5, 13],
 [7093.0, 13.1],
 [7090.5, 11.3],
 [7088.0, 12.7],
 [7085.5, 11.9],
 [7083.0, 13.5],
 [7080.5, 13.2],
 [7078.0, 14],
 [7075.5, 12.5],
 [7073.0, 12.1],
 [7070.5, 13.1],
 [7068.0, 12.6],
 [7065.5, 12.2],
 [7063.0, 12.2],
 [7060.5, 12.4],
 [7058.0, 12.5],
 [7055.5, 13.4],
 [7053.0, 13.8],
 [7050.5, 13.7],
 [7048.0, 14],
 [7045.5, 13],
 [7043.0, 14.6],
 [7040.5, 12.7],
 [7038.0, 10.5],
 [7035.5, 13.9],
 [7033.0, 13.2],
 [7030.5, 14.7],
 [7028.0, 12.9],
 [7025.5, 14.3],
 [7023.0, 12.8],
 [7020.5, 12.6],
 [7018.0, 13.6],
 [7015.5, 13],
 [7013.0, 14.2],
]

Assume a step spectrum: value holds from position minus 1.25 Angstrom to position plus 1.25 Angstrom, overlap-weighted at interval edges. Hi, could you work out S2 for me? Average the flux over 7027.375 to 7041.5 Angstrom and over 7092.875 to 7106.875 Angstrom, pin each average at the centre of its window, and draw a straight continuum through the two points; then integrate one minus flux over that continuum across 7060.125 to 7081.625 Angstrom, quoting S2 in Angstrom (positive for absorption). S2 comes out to 0.33 Angstrom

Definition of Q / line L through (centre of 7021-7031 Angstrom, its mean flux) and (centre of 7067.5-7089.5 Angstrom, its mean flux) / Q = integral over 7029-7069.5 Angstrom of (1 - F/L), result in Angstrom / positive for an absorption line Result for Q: 0.4 Angstrom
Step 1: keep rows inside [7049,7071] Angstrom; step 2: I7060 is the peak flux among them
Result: 13.8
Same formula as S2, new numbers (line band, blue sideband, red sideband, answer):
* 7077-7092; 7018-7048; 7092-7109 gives 0.2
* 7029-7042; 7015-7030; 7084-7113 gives 0.1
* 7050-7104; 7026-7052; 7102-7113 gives 0.8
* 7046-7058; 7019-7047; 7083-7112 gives -0.5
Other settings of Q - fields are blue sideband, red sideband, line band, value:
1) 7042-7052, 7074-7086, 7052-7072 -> 1.1 Angstrom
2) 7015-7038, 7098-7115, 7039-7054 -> -0.5 Angstrom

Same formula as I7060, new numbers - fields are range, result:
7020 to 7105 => 14.7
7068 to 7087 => 14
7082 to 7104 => 13.5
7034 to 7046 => 14.6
